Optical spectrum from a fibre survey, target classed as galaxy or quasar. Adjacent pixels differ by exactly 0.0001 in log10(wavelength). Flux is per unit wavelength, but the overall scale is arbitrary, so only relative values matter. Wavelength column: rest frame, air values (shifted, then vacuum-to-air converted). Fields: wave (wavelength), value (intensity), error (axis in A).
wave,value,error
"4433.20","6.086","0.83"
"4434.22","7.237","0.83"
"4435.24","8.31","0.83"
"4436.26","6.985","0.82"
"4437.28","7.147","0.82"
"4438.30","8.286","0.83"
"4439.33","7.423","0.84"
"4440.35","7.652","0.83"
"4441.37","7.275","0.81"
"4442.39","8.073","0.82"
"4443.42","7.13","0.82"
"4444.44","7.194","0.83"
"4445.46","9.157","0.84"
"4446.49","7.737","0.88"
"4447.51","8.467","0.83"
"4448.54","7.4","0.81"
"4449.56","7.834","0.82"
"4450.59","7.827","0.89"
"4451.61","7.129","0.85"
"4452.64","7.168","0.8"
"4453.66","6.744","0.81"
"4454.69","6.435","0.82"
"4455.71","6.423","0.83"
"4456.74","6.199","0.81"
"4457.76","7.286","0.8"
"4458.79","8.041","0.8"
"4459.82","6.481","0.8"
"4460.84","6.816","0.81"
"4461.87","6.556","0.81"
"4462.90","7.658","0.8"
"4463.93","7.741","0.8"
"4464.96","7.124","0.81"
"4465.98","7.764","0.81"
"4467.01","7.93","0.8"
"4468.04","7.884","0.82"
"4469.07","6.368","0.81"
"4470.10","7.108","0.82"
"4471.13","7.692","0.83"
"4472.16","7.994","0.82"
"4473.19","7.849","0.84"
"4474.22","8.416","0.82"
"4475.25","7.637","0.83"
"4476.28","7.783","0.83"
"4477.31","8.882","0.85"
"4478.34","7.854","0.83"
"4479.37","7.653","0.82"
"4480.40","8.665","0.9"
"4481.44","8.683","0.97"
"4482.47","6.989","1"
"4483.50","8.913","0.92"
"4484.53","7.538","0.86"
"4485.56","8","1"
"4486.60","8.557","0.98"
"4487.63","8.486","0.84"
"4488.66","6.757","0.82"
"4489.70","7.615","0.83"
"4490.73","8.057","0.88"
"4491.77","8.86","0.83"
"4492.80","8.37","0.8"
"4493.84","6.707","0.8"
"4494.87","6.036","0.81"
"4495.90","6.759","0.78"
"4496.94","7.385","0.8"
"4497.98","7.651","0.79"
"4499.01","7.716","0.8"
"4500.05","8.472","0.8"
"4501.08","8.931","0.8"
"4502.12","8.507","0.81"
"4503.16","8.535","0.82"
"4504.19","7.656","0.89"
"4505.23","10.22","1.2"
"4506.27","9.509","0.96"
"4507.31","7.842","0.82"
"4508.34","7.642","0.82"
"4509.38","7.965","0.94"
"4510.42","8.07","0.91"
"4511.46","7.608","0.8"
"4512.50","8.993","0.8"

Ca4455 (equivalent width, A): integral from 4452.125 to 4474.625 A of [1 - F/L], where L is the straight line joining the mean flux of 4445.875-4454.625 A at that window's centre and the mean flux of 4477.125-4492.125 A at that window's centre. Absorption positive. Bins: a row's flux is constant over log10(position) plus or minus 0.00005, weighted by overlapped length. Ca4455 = 1.36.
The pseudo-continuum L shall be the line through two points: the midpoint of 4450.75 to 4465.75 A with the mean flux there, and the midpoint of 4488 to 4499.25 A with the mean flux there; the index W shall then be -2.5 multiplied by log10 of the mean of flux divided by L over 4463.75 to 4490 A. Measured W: -0.09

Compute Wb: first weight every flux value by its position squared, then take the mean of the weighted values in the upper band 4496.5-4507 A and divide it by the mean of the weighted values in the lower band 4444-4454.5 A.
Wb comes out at 1.1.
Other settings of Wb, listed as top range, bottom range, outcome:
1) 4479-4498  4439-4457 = 1.07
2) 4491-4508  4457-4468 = 1.12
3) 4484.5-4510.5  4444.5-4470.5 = 1.11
